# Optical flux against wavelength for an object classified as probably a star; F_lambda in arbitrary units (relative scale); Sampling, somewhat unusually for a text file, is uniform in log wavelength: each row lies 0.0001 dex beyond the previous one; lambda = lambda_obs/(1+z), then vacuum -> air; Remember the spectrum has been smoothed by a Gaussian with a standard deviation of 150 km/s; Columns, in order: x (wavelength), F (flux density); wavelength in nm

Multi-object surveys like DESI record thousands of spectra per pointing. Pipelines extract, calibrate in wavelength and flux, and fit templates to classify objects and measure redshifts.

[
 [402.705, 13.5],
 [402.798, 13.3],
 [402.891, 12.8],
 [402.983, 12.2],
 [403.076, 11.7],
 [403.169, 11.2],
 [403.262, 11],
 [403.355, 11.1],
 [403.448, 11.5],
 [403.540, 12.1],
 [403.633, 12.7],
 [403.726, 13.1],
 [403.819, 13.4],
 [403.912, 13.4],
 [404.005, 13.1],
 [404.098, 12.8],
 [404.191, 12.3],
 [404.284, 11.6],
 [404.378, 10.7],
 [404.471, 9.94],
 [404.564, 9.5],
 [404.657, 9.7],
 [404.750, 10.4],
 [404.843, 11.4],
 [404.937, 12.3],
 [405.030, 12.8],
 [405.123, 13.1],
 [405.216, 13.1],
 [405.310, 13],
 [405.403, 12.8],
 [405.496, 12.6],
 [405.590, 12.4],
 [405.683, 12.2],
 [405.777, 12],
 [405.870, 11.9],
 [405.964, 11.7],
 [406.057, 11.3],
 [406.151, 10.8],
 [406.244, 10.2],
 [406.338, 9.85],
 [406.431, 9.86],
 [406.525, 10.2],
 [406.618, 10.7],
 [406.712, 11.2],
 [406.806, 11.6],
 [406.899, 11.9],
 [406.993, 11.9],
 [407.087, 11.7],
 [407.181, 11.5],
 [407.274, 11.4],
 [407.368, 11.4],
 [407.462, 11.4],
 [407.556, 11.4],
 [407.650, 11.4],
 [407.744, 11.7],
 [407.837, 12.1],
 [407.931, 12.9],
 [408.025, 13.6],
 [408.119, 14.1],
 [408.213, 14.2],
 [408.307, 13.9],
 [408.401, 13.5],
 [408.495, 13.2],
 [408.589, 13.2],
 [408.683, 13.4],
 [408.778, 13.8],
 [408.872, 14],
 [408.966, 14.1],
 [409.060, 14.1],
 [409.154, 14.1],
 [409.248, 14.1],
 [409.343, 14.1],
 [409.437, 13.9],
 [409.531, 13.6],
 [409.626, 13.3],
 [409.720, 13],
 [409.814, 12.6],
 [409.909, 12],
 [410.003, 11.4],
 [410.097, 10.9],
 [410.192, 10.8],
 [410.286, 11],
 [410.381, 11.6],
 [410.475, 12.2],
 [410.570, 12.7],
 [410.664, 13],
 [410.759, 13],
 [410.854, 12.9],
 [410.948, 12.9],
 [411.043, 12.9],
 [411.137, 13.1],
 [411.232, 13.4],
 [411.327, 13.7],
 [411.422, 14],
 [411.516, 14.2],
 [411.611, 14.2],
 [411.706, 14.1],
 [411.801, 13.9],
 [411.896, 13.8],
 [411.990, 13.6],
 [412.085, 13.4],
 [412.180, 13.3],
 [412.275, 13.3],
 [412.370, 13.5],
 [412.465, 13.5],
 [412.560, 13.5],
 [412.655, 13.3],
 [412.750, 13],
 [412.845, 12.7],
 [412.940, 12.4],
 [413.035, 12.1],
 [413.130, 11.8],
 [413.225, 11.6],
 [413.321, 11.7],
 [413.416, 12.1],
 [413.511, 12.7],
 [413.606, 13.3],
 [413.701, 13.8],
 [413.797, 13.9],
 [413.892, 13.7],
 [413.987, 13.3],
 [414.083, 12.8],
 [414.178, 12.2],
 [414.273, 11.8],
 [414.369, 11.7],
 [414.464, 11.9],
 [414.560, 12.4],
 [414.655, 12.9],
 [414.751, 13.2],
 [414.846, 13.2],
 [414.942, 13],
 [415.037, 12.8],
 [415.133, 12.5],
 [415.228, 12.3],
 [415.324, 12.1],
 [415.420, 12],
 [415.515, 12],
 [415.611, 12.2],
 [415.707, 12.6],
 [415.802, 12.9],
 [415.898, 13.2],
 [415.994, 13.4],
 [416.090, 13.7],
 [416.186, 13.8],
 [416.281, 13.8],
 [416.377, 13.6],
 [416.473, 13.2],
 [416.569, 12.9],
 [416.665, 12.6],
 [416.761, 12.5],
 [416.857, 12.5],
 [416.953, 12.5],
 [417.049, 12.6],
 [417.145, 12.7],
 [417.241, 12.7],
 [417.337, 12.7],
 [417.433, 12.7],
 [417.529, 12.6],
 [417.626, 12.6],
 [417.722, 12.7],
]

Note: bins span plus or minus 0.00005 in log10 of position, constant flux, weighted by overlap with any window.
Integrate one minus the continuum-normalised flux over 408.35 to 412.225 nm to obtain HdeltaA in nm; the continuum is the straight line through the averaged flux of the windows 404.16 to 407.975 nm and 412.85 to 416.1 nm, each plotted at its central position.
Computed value -0.358 nm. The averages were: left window 11.5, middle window 13.2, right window 12.6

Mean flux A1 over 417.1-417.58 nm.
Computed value 12.7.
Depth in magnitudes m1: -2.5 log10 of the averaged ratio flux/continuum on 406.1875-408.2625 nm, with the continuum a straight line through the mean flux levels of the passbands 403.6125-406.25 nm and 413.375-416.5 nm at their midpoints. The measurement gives 0.05 mag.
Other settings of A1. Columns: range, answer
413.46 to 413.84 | 13.4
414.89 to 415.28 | 12.6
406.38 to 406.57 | 10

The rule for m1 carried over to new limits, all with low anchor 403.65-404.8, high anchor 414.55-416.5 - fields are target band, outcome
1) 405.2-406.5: 0.02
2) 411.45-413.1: -0.07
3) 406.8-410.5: -0.04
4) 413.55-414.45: -0.01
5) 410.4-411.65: -0.07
